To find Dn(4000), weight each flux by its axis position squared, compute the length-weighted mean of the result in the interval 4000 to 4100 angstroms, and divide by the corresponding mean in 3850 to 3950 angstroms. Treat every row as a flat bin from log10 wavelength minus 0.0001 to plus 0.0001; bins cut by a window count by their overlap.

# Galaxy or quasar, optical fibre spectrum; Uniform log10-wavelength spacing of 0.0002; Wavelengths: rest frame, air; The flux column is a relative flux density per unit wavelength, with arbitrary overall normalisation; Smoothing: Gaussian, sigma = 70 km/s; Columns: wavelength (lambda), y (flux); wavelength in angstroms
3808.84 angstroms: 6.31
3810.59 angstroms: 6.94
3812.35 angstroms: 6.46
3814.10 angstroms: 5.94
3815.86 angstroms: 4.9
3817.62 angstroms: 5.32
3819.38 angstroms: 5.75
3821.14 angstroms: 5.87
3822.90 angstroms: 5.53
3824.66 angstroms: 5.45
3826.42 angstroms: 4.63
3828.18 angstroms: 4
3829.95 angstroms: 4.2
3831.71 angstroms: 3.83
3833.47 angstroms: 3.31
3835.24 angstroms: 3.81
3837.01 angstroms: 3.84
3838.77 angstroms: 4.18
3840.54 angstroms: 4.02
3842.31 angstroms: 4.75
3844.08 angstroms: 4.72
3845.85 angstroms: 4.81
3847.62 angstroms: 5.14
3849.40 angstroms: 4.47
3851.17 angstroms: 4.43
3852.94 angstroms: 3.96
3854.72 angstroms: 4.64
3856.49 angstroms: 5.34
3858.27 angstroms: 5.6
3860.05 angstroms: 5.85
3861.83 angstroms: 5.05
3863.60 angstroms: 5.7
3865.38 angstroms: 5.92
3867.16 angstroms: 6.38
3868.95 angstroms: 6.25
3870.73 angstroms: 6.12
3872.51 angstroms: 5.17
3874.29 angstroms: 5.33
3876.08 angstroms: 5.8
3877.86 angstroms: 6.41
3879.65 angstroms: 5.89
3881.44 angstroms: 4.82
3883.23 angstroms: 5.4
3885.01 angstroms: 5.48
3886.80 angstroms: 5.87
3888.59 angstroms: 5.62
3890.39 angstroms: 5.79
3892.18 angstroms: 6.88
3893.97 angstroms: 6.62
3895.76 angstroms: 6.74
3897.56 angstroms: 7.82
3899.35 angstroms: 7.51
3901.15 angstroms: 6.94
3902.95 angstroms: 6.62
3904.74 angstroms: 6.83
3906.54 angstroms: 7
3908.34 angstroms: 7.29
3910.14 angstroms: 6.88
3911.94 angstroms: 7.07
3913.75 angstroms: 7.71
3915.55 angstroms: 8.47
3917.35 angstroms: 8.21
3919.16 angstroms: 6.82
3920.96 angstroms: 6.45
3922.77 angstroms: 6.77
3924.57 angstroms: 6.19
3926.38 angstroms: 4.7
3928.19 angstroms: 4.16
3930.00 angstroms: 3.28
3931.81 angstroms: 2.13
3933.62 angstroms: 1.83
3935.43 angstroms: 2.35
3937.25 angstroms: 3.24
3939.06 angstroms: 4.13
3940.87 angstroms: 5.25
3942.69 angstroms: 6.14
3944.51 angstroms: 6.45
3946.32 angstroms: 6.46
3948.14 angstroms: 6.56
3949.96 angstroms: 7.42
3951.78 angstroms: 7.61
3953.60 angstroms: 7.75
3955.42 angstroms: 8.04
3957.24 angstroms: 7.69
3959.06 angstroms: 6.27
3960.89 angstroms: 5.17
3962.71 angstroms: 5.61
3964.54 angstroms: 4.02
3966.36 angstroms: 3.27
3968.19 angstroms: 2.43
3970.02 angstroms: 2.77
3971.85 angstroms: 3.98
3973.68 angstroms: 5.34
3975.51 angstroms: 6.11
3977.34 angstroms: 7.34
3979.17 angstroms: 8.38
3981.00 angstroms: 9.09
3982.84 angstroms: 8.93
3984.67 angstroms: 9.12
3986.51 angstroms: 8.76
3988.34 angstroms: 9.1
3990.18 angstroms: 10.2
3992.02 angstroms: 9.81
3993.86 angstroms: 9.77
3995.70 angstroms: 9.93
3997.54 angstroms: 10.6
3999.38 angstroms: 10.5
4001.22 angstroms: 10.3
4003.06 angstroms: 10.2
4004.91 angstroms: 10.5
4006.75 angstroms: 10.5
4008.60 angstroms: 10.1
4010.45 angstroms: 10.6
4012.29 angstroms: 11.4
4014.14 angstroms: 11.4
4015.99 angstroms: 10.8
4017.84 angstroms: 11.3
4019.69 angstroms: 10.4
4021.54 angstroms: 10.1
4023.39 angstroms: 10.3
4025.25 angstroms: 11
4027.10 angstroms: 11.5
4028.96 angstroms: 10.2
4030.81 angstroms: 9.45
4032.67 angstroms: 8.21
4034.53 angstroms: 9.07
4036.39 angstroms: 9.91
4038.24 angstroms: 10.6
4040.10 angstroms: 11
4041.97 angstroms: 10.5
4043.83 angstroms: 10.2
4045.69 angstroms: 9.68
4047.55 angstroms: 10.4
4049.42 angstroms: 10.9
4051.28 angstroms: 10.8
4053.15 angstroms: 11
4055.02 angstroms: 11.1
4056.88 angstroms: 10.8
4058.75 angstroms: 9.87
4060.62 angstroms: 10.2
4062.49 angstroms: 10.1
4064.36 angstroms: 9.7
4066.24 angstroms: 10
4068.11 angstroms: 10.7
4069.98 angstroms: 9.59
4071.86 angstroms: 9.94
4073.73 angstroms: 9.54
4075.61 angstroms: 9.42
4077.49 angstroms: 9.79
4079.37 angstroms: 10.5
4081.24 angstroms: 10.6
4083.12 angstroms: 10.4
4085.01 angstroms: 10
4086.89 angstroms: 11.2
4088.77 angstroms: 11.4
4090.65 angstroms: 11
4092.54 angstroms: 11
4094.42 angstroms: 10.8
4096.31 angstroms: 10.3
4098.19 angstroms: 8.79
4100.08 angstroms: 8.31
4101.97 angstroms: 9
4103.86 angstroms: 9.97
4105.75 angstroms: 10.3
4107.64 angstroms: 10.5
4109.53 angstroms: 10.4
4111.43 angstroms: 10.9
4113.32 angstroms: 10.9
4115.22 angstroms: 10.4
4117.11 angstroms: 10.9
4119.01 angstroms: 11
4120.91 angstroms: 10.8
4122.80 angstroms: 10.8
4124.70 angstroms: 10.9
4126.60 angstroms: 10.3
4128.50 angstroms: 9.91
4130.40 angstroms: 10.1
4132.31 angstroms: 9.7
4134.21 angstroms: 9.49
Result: 1.92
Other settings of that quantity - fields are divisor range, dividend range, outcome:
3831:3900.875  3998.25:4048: 2.08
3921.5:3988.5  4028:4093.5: 1.88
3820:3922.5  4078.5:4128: 2.04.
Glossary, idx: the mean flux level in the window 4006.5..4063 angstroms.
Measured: 10.4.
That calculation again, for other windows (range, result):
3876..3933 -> 6.24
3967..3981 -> 5.41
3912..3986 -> 5.87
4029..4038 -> 9.38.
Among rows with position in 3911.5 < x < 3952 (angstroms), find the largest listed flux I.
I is 8.47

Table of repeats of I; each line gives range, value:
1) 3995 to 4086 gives 11.5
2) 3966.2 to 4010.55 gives 10.6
